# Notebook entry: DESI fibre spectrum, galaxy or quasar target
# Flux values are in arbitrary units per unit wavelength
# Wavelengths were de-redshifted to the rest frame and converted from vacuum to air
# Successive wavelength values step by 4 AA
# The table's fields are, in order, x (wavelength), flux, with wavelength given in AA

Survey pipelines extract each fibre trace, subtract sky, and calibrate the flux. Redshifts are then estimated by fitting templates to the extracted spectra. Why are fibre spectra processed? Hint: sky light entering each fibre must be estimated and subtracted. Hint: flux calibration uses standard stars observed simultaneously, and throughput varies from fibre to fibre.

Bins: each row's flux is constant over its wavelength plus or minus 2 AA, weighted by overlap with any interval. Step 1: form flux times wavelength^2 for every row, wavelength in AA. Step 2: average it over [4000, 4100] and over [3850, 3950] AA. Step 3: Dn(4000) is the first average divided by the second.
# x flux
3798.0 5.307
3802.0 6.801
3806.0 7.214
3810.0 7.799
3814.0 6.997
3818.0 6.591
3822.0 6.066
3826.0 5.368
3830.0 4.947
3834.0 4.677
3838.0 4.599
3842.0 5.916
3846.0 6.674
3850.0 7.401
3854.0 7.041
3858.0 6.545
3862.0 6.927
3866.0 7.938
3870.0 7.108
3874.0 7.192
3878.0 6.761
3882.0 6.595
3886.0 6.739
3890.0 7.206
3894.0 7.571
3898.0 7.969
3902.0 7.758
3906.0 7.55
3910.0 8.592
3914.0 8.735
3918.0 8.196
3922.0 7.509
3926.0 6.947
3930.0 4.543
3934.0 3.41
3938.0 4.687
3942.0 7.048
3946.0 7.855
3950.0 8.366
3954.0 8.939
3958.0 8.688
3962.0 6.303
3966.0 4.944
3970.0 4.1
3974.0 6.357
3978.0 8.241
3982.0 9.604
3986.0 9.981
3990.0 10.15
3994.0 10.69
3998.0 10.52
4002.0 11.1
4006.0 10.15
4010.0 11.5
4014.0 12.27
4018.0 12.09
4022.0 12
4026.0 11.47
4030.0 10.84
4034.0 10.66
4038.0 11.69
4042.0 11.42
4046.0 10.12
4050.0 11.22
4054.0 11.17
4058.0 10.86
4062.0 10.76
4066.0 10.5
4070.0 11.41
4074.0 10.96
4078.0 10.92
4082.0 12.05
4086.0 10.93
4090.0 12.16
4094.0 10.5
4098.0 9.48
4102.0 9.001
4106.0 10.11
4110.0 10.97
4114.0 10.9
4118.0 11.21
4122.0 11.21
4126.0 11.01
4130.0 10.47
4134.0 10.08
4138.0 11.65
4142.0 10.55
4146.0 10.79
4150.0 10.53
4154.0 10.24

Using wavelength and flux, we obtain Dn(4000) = 1.70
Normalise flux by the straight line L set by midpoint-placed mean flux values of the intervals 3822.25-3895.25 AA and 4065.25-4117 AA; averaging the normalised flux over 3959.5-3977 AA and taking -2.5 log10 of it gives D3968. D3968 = 0.44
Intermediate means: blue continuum 6.49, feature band 5.68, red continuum 10.8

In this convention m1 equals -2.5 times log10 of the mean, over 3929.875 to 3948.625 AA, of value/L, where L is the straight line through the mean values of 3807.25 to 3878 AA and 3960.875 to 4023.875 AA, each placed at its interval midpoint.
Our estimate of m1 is 0.42 mag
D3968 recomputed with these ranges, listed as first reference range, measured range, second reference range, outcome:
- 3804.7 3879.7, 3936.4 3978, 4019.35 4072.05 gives 0.311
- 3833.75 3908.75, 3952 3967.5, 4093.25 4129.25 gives 0.130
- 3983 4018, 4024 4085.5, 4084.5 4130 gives -0.032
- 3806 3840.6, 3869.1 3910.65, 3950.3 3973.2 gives -0.161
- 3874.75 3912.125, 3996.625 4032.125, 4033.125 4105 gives -0.159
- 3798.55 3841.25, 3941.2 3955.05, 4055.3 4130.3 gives 0.031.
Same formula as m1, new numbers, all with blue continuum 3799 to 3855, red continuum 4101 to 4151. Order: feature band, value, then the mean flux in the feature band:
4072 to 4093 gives -0.134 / 11.4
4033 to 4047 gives -0.175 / 11.1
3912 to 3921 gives -0.105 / 8.36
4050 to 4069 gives -0.126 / 10.9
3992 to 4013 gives -0.221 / 10.9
